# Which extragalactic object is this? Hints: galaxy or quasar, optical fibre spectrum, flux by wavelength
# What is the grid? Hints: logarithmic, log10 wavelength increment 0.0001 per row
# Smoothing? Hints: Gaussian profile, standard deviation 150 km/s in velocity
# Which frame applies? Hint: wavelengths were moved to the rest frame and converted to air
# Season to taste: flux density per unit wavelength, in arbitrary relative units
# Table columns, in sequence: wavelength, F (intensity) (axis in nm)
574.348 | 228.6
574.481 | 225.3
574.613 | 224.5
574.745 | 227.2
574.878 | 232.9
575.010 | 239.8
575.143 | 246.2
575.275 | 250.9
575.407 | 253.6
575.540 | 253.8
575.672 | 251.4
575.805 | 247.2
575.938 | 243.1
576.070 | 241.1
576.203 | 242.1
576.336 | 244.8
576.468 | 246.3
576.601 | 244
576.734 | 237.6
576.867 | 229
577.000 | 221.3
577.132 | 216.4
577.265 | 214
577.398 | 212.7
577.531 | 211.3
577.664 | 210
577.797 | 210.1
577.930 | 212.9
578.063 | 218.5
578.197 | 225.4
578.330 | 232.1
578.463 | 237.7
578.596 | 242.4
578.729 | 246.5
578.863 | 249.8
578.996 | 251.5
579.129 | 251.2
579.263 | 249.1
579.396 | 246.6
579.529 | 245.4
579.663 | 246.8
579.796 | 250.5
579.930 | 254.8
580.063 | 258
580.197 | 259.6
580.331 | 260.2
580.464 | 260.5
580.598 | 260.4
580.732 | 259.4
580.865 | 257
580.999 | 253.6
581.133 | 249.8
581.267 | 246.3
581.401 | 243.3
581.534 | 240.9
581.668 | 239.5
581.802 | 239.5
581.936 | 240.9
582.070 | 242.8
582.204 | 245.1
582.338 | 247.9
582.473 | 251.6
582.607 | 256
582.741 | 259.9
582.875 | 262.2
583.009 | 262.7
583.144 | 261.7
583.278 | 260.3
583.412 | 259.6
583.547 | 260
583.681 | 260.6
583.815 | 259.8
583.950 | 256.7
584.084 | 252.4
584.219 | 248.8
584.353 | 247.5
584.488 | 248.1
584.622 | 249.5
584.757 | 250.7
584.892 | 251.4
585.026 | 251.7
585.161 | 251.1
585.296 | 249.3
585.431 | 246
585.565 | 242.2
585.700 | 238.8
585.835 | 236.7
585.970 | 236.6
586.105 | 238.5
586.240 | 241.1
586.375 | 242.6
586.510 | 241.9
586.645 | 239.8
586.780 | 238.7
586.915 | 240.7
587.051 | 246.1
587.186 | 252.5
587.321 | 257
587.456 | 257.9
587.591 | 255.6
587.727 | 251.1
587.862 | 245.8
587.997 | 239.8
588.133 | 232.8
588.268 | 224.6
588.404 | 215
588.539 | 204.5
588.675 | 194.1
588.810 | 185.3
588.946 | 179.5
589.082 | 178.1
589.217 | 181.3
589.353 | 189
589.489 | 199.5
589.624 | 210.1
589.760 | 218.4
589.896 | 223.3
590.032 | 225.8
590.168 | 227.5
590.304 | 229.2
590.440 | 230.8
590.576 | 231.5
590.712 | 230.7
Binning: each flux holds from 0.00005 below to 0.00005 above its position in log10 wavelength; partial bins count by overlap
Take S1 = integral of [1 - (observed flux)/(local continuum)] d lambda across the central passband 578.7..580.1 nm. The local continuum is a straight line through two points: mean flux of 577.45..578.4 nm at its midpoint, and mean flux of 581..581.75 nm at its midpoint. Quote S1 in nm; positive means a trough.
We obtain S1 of -0.13 nm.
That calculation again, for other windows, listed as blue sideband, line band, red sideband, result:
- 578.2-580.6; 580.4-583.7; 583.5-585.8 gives -0.04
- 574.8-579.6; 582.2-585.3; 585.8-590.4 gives -0.33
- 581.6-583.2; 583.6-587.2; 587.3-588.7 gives -0.07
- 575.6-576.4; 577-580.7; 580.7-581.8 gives 0.13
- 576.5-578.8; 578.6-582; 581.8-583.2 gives -0.15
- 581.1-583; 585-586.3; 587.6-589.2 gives -0.08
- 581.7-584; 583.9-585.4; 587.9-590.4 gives -0.06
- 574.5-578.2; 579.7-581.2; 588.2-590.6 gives -0.21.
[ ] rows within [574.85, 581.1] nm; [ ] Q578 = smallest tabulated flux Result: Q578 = 210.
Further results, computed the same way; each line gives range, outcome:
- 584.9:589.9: 178.1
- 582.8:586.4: 236.6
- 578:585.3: 218.5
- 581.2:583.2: 239.5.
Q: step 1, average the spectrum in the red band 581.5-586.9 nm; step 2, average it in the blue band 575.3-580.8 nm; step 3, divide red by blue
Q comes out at 1.03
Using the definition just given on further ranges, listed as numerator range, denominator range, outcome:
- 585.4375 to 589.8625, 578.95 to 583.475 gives 0.90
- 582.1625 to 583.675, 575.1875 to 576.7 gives 1.04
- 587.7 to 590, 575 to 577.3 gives 0.87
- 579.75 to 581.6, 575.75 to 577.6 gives 1.09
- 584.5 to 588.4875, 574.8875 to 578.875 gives 1.04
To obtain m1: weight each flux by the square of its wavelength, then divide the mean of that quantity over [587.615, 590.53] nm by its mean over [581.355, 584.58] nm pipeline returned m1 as 0.87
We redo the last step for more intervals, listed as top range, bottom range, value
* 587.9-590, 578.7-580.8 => 0.84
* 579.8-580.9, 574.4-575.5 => 1.11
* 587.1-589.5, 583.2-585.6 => 0.88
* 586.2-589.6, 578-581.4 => 0.93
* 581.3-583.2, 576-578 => 1.12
